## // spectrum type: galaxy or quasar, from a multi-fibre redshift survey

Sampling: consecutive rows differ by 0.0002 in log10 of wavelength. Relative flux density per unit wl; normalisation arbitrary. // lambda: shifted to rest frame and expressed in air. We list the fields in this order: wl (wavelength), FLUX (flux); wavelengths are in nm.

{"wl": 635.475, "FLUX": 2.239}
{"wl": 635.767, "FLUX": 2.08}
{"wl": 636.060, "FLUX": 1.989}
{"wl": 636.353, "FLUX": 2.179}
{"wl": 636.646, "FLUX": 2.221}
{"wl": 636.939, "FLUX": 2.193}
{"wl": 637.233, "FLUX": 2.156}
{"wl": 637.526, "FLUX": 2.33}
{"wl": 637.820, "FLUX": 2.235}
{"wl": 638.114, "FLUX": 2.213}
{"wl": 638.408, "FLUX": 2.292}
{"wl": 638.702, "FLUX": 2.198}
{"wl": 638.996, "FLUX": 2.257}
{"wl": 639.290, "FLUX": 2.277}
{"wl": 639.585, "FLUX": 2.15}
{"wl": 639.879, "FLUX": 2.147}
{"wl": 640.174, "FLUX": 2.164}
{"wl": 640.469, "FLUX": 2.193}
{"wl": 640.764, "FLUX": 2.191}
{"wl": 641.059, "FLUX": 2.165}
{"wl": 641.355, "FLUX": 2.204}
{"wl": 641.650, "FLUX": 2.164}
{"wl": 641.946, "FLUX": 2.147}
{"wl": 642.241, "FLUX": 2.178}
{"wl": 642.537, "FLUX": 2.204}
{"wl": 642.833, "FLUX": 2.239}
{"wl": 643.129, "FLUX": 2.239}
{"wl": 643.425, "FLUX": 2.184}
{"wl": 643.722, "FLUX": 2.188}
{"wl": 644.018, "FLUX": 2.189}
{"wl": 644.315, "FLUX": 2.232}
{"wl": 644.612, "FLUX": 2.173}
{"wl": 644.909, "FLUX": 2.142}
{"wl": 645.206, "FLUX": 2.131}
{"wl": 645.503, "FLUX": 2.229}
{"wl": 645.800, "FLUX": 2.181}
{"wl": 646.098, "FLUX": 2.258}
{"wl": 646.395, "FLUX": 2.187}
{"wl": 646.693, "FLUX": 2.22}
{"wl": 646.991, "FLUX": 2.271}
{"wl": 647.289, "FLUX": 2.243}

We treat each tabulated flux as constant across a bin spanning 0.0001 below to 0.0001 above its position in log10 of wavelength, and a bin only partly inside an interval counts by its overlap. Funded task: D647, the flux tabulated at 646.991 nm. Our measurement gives 2.271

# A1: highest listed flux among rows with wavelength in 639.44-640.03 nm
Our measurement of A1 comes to 2.15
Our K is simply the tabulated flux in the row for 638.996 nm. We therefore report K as 2.257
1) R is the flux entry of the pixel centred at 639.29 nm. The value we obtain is 2.277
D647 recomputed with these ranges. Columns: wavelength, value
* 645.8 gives 2.181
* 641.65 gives 2.164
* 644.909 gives 2.142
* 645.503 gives 2.229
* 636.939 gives 2.193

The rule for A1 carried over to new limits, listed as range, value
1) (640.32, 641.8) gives 2.204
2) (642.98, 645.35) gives 2.239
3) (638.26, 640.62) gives 2.292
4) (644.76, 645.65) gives 2.229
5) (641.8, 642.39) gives 2.178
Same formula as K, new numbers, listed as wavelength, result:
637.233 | 2.156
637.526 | 2.33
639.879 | 2.147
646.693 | 2.22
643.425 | 2.184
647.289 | 2.243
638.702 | 2.198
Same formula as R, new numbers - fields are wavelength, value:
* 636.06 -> 1.989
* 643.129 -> 2.239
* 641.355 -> 2.204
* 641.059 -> 2.165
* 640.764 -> 2.191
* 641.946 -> 2.147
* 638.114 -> 2.213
